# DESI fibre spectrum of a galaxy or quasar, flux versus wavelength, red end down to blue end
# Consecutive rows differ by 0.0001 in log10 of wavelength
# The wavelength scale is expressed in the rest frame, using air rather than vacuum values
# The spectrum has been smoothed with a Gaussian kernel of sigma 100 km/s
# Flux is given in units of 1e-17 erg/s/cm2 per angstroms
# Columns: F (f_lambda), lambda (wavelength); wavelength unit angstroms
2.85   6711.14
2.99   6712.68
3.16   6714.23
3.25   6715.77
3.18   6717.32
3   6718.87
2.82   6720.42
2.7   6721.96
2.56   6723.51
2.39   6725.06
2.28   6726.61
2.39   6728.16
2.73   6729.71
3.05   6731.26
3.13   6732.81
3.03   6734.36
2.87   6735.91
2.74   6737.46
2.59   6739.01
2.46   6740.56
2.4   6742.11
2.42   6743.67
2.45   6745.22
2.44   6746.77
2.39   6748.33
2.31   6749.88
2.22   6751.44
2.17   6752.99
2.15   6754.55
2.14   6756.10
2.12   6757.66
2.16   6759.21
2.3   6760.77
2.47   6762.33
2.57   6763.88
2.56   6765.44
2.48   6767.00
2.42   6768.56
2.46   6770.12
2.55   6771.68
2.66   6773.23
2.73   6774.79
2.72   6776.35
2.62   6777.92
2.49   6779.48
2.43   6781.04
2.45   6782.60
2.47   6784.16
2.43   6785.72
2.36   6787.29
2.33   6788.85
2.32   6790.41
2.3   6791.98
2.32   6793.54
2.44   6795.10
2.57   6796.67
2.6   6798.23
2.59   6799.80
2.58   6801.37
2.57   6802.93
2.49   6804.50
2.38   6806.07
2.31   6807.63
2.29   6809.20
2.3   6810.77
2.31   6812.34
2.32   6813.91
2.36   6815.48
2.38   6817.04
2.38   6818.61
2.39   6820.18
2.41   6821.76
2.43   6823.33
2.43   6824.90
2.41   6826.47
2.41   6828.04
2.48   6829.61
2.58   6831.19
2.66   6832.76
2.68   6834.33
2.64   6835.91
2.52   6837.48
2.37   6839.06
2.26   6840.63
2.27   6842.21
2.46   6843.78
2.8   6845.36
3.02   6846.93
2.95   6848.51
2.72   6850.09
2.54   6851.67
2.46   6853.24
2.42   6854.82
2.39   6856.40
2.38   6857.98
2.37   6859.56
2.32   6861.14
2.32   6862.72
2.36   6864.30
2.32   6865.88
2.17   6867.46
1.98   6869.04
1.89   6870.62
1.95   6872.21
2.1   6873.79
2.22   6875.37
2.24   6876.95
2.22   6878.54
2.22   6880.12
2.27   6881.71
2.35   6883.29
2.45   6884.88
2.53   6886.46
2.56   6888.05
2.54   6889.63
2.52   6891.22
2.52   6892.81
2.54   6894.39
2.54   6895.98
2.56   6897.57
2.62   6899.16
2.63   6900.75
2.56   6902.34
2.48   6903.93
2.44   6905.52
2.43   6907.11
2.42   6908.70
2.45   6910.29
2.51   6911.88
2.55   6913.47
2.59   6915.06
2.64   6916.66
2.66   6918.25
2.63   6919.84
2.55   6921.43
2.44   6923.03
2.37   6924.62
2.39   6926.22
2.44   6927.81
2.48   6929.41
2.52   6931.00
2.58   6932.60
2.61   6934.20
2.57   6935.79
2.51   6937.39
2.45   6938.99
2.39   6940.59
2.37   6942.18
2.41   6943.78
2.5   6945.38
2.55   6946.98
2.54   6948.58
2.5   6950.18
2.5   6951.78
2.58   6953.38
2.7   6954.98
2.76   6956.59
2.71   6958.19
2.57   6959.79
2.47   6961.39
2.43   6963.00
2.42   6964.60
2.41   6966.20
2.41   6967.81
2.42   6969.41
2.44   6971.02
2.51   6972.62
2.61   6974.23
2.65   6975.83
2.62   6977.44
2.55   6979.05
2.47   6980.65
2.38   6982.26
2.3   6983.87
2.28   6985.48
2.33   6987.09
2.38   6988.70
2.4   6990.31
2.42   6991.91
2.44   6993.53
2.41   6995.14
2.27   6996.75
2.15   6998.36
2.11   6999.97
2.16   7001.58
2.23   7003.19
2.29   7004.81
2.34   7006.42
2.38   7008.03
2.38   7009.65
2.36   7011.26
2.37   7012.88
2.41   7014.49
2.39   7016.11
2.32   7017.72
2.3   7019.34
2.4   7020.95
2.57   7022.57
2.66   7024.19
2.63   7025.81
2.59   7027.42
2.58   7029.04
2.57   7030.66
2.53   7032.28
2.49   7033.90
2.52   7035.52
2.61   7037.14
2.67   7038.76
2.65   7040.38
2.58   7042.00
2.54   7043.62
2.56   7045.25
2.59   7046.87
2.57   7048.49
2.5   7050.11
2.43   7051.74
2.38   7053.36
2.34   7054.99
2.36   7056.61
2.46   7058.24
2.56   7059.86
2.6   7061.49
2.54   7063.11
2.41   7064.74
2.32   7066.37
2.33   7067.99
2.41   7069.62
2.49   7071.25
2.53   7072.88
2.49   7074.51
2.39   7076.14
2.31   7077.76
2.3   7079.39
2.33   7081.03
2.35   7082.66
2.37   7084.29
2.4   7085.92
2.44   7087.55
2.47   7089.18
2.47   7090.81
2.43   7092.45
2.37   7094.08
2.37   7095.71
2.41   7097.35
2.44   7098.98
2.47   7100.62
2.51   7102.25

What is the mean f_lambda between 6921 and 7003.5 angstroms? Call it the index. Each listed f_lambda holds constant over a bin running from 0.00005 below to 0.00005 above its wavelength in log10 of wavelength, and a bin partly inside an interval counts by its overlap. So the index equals 2.46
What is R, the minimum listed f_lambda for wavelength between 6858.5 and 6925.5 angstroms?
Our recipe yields 1.89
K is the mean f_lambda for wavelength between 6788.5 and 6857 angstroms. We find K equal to 2.47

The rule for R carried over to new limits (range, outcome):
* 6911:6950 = 2.37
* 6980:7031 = 2.11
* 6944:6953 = 2.5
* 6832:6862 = 2.26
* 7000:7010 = 2.16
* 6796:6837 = 2.29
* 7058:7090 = 2.3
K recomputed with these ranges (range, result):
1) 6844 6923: 2.45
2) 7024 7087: 2.48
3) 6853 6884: 2.24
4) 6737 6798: 2.43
